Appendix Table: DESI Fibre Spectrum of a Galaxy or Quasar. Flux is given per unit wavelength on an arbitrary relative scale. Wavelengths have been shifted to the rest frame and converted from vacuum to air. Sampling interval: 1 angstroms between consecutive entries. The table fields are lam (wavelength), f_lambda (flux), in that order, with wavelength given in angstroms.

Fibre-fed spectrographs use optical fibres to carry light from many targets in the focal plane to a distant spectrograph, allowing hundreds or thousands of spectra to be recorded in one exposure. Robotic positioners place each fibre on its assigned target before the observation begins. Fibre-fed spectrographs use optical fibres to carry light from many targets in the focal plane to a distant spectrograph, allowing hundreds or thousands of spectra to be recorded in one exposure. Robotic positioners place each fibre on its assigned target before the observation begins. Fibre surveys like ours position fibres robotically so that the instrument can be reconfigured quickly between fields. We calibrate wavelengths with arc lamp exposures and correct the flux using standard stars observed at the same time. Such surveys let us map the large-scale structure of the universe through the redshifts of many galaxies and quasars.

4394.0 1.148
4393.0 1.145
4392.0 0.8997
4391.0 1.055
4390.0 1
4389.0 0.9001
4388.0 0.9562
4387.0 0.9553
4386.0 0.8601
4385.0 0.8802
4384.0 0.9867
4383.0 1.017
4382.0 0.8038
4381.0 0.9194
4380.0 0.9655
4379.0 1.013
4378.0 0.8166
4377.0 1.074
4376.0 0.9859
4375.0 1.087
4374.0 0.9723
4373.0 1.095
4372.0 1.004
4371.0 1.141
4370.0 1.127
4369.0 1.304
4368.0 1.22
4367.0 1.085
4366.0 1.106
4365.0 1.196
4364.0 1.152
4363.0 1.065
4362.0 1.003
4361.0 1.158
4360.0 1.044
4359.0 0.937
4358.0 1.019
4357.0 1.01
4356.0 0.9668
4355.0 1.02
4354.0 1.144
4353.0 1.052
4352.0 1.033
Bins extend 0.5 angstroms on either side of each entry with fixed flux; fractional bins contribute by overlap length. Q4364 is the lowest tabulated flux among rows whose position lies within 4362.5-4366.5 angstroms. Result 1.065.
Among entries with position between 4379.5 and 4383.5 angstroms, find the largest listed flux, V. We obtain 1.017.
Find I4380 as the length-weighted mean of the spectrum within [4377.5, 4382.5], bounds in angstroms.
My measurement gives 0.904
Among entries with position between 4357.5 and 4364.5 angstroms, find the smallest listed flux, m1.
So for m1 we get 0.937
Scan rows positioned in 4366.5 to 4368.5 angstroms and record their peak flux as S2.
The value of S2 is 1.22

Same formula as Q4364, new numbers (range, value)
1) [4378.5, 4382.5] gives 0.8038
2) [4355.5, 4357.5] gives 0.9668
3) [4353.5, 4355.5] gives 1.02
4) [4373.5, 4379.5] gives 0.8166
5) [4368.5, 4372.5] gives 1.004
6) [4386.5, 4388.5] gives 0.9553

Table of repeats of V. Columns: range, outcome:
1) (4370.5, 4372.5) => 1.141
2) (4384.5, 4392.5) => 1.055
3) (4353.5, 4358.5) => 1.144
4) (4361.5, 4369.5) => 1.304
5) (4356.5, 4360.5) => 1.044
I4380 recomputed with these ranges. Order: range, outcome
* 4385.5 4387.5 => 0.908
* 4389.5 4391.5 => 1.03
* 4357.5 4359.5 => 0.978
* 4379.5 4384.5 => 0.938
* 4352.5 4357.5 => 1.04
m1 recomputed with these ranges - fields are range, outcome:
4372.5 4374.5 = 0.9723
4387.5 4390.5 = 0.9001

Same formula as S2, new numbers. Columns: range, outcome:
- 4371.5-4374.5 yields 1.095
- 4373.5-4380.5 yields 1.087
